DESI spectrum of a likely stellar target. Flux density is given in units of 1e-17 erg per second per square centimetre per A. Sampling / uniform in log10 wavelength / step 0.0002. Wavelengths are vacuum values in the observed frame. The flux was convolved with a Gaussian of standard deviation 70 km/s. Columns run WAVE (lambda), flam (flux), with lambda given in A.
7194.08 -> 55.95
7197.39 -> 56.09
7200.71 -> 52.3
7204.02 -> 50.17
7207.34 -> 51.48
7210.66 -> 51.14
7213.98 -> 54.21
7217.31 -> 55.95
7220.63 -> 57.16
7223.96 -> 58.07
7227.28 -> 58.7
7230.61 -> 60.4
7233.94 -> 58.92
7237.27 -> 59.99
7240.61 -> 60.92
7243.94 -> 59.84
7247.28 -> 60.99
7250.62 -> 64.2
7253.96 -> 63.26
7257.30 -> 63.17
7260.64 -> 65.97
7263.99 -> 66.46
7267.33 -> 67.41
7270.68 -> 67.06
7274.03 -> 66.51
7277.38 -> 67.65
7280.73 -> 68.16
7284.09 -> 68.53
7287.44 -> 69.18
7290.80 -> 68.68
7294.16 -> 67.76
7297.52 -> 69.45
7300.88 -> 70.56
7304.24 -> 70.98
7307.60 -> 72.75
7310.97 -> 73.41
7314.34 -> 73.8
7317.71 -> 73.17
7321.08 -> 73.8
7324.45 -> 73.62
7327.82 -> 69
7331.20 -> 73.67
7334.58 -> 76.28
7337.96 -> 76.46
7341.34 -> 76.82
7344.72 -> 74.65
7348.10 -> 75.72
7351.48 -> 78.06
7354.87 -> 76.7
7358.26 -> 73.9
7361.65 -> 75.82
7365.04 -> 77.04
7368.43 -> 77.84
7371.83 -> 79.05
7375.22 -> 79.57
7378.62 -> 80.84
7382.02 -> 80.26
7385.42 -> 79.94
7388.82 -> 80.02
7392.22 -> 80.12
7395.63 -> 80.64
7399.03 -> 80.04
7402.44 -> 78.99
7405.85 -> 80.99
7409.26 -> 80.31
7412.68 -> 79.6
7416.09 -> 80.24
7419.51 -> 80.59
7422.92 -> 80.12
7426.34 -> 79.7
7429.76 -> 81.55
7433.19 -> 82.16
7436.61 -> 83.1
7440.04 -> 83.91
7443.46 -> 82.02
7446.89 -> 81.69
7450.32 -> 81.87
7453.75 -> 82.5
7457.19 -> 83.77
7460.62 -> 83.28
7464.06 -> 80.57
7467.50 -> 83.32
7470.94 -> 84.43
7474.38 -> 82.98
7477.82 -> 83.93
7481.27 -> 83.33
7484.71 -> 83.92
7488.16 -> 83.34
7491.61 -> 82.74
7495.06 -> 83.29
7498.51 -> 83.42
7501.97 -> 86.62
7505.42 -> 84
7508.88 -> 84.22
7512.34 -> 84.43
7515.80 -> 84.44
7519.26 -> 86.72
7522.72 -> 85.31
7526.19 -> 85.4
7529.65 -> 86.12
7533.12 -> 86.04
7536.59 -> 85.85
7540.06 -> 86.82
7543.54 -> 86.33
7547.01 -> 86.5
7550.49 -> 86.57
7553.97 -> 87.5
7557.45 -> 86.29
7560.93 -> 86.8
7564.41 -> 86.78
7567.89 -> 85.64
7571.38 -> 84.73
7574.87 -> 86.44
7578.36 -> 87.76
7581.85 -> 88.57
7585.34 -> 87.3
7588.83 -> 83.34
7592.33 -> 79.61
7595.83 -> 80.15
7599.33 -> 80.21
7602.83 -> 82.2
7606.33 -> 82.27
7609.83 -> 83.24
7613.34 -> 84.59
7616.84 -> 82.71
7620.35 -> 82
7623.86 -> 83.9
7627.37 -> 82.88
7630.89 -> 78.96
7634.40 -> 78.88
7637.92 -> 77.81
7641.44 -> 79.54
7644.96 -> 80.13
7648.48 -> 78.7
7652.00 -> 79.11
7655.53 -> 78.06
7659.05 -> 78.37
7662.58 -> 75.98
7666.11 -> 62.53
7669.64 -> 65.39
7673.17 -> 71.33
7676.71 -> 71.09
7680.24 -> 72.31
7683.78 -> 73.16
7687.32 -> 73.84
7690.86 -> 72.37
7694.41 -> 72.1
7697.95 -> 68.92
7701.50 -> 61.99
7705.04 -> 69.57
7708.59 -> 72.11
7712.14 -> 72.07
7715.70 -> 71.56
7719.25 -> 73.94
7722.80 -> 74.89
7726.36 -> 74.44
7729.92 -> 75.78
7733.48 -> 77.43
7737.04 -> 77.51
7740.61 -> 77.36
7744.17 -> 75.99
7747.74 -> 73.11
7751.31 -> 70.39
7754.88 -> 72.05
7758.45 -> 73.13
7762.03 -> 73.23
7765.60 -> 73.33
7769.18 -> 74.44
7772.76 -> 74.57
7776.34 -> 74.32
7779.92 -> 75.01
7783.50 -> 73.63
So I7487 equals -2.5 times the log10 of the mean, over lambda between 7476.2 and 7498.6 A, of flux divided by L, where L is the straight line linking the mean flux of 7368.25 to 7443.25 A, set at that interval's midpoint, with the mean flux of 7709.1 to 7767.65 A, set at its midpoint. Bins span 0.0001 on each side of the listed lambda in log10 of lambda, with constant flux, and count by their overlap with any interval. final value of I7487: -0.06 mag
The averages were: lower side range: 80.5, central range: 83.4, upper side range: 74.1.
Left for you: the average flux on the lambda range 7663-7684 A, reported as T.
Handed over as 69.5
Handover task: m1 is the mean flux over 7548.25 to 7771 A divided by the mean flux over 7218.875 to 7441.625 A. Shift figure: 1.07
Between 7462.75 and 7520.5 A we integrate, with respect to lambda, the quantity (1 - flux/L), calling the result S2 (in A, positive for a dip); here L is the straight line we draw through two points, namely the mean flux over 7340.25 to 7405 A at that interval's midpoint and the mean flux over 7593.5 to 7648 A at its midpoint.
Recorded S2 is -3.0 A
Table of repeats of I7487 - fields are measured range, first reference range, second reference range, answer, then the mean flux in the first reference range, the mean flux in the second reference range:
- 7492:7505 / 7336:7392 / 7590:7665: -0.07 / 77.7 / 80.3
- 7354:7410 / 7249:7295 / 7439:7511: -0.05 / 66.7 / 83.3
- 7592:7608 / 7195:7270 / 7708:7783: -0.16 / 59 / 74.2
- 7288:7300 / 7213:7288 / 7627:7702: -0.08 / 62.7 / 74.3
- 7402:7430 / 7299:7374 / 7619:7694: -0.07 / 74.7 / 75.9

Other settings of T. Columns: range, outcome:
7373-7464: 81.1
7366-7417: 79.9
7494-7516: 84.4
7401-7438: 80.7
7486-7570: 85.5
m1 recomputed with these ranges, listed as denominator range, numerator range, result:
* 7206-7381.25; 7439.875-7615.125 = 1.23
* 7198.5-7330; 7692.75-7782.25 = 1.14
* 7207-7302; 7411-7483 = 1.30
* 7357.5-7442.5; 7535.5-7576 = 1.08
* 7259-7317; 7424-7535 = 1.21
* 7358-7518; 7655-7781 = 0.89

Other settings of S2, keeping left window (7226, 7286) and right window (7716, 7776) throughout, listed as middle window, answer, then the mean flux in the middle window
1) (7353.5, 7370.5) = -2.6 A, 76.3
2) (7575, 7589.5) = -3.3 A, 87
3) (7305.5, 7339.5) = -4.3 A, 73.5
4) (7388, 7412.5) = -4.8 A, 80.1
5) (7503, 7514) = -2.4 A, 84.4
